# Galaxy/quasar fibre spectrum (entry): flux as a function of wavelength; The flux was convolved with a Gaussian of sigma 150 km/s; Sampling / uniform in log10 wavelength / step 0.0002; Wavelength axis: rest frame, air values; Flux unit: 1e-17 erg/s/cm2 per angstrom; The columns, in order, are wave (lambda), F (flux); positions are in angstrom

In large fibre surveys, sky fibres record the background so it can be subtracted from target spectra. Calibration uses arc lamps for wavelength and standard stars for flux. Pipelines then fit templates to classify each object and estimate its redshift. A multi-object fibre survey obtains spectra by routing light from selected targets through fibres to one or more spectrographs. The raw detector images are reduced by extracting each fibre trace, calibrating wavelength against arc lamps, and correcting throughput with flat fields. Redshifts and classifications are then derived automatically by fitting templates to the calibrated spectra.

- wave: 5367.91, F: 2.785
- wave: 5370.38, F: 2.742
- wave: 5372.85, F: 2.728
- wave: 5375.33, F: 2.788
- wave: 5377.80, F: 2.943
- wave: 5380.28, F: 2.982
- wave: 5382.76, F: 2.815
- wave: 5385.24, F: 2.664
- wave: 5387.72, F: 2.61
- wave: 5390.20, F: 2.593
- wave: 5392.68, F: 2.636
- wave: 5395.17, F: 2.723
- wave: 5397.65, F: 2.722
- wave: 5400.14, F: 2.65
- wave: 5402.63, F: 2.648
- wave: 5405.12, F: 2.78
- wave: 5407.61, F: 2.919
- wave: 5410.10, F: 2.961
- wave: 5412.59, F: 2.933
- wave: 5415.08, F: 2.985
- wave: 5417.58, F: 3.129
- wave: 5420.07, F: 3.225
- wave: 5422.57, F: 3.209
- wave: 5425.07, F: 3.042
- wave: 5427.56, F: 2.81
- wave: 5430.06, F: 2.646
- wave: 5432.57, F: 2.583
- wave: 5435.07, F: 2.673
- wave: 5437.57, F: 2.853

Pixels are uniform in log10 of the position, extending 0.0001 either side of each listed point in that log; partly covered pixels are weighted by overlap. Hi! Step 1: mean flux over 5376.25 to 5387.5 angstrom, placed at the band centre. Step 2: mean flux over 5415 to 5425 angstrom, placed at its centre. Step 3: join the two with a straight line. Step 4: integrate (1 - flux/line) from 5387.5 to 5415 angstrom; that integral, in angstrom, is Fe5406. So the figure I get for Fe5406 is 2.12 angstrom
